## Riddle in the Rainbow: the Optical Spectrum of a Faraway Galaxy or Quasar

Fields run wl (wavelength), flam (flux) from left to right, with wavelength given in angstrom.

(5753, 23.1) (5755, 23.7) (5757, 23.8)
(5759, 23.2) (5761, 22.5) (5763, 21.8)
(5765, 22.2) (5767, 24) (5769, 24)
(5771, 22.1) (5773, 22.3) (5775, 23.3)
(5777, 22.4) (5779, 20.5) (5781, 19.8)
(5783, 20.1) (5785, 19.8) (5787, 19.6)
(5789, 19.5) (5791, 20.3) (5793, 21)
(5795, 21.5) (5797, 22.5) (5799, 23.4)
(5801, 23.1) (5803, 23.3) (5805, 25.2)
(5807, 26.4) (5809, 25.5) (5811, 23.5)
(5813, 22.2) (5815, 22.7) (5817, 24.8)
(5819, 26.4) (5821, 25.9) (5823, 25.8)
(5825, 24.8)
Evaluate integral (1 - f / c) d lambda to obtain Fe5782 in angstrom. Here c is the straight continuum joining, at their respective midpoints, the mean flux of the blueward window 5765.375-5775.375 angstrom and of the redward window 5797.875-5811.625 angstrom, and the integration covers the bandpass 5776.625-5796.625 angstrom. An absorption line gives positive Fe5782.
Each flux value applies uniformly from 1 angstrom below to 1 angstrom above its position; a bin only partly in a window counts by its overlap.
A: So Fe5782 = 2.7 angstrom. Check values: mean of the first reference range 23.1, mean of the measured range 20.5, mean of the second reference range 24.3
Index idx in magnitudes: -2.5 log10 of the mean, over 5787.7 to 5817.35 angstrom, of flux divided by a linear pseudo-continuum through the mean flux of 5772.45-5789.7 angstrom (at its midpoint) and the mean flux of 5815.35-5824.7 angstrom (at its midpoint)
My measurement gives 0.02 mag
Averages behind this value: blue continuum 20.8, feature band 22.9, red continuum 25.4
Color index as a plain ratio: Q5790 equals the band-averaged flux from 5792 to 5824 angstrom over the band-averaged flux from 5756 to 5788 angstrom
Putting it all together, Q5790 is 1.1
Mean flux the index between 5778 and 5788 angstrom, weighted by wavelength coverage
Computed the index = 20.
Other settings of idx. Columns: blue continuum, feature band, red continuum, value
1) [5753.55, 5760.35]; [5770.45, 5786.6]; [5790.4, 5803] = 0.08 mag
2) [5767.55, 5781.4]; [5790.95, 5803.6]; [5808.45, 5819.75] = 0.05 mag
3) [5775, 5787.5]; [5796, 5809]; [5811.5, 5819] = -0.07 mag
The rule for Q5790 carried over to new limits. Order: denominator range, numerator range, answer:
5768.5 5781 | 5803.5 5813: 1.12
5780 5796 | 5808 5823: 1.21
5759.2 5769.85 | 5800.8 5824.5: 1.07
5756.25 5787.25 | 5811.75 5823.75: 1.12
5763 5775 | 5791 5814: 1.02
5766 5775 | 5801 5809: 1.07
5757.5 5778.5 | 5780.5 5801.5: 0.92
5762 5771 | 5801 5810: 1.09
